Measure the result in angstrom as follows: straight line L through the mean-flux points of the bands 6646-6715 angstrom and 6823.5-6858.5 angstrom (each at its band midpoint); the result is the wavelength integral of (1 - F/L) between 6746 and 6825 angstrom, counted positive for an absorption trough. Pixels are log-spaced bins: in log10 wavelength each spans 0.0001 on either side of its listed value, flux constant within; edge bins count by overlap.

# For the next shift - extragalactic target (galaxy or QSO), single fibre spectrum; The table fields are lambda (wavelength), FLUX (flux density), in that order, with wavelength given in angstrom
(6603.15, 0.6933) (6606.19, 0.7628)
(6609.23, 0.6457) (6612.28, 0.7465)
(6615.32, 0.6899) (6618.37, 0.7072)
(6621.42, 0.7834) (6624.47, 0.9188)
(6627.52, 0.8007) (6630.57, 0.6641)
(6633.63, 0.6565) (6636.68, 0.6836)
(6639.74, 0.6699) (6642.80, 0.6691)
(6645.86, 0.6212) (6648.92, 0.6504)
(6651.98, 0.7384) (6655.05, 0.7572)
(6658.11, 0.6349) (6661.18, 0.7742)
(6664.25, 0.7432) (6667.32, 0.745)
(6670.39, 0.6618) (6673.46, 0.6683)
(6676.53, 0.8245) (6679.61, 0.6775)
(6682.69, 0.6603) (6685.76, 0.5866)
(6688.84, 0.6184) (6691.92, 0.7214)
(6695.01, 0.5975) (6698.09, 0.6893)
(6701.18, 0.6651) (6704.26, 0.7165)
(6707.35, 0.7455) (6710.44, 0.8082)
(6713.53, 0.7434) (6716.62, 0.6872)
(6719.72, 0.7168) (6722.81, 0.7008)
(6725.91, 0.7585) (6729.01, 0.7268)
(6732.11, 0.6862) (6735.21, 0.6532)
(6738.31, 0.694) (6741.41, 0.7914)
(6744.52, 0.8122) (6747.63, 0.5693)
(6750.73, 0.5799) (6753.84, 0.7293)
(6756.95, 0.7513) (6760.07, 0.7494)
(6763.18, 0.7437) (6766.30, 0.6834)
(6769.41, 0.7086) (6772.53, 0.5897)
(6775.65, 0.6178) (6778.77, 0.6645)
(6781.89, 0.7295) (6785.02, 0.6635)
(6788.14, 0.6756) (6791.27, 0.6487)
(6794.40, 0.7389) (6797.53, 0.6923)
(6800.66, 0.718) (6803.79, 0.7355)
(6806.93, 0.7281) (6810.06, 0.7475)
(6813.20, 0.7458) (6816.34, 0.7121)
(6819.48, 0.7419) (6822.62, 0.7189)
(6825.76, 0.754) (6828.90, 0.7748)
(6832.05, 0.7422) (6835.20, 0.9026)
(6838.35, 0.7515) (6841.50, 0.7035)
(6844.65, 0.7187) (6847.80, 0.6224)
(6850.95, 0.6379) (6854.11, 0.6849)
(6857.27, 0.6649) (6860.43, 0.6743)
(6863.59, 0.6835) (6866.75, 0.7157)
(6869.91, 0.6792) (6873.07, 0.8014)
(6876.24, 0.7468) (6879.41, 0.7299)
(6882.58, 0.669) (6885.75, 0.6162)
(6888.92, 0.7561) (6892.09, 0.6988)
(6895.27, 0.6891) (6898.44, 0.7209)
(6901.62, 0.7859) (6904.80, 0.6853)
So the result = 2.1 angstrom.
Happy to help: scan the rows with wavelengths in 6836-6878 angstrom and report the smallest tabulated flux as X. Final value 0.6224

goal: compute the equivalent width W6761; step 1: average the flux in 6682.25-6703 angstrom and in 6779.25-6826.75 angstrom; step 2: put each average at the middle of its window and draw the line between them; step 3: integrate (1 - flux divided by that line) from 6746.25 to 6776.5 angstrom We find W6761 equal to 0.7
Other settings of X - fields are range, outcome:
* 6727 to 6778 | 0.5693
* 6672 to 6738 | 0.5866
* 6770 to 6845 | 0.5897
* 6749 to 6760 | 0.5799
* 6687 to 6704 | 0.5975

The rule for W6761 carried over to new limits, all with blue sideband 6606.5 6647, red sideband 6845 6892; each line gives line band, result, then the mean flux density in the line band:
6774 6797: 0.75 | 0.677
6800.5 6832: -1.87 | 0.739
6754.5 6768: -0.56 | 0.731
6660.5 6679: -0.55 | 0.732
